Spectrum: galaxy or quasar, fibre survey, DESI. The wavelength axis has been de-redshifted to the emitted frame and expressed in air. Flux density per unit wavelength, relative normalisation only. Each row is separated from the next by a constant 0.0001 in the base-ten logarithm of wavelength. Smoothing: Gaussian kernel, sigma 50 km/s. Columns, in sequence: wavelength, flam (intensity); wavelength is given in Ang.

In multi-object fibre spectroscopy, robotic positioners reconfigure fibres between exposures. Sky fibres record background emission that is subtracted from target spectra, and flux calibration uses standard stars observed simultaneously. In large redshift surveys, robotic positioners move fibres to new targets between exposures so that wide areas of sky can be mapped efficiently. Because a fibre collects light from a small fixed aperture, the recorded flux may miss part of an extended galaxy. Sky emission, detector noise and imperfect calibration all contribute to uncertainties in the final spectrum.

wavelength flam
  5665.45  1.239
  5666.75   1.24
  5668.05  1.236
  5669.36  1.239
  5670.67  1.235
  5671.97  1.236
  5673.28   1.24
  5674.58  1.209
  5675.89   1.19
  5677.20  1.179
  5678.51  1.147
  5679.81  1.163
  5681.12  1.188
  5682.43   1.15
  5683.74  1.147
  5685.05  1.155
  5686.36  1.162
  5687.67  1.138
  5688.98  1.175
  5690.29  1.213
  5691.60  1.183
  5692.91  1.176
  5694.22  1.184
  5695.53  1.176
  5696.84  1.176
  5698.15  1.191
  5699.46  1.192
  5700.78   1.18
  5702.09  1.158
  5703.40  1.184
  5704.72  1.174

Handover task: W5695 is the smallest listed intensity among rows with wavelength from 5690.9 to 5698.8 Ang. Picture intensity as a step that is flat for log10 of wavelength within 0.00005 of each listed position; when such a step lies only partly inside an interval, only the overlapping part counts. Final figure 1.176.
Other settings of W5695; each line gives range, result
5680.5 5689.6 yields 1.138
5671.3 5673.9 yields 1.236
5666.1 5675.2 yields 1.209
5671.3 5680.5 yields 1.147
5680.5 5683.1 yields 1.15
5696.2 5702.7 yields 1.158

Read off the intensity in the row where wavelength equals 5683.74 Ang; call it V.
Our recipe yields 1.147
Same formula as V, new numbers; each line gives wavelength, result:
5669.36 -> 1.239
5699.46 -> 1.192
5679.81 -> 1.163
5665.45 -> 1.239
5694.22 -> 1.184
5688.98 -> 1.175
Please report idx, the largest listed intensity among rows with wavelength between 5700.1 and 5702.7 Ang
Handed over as 1.18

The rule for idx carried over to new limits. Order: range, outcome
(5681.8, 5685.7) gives 1.155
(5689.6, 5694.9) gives 1.213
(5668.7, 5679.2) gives 1.24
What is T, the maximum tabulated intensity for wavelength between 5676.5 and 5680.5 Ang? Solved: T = 1.179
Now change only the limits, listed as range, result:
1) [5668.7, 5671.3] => 1.239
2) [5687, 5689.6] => 1.175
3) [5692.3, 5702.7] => 1.192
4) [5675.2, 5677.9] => 1.19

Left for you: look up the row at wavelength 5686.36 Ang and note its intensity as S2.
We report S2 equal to 1.162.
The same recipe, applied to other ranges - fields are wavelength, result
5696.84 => 1.176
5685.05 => 1.155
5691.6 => 1.183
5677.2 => 1.179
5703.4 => 1.184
